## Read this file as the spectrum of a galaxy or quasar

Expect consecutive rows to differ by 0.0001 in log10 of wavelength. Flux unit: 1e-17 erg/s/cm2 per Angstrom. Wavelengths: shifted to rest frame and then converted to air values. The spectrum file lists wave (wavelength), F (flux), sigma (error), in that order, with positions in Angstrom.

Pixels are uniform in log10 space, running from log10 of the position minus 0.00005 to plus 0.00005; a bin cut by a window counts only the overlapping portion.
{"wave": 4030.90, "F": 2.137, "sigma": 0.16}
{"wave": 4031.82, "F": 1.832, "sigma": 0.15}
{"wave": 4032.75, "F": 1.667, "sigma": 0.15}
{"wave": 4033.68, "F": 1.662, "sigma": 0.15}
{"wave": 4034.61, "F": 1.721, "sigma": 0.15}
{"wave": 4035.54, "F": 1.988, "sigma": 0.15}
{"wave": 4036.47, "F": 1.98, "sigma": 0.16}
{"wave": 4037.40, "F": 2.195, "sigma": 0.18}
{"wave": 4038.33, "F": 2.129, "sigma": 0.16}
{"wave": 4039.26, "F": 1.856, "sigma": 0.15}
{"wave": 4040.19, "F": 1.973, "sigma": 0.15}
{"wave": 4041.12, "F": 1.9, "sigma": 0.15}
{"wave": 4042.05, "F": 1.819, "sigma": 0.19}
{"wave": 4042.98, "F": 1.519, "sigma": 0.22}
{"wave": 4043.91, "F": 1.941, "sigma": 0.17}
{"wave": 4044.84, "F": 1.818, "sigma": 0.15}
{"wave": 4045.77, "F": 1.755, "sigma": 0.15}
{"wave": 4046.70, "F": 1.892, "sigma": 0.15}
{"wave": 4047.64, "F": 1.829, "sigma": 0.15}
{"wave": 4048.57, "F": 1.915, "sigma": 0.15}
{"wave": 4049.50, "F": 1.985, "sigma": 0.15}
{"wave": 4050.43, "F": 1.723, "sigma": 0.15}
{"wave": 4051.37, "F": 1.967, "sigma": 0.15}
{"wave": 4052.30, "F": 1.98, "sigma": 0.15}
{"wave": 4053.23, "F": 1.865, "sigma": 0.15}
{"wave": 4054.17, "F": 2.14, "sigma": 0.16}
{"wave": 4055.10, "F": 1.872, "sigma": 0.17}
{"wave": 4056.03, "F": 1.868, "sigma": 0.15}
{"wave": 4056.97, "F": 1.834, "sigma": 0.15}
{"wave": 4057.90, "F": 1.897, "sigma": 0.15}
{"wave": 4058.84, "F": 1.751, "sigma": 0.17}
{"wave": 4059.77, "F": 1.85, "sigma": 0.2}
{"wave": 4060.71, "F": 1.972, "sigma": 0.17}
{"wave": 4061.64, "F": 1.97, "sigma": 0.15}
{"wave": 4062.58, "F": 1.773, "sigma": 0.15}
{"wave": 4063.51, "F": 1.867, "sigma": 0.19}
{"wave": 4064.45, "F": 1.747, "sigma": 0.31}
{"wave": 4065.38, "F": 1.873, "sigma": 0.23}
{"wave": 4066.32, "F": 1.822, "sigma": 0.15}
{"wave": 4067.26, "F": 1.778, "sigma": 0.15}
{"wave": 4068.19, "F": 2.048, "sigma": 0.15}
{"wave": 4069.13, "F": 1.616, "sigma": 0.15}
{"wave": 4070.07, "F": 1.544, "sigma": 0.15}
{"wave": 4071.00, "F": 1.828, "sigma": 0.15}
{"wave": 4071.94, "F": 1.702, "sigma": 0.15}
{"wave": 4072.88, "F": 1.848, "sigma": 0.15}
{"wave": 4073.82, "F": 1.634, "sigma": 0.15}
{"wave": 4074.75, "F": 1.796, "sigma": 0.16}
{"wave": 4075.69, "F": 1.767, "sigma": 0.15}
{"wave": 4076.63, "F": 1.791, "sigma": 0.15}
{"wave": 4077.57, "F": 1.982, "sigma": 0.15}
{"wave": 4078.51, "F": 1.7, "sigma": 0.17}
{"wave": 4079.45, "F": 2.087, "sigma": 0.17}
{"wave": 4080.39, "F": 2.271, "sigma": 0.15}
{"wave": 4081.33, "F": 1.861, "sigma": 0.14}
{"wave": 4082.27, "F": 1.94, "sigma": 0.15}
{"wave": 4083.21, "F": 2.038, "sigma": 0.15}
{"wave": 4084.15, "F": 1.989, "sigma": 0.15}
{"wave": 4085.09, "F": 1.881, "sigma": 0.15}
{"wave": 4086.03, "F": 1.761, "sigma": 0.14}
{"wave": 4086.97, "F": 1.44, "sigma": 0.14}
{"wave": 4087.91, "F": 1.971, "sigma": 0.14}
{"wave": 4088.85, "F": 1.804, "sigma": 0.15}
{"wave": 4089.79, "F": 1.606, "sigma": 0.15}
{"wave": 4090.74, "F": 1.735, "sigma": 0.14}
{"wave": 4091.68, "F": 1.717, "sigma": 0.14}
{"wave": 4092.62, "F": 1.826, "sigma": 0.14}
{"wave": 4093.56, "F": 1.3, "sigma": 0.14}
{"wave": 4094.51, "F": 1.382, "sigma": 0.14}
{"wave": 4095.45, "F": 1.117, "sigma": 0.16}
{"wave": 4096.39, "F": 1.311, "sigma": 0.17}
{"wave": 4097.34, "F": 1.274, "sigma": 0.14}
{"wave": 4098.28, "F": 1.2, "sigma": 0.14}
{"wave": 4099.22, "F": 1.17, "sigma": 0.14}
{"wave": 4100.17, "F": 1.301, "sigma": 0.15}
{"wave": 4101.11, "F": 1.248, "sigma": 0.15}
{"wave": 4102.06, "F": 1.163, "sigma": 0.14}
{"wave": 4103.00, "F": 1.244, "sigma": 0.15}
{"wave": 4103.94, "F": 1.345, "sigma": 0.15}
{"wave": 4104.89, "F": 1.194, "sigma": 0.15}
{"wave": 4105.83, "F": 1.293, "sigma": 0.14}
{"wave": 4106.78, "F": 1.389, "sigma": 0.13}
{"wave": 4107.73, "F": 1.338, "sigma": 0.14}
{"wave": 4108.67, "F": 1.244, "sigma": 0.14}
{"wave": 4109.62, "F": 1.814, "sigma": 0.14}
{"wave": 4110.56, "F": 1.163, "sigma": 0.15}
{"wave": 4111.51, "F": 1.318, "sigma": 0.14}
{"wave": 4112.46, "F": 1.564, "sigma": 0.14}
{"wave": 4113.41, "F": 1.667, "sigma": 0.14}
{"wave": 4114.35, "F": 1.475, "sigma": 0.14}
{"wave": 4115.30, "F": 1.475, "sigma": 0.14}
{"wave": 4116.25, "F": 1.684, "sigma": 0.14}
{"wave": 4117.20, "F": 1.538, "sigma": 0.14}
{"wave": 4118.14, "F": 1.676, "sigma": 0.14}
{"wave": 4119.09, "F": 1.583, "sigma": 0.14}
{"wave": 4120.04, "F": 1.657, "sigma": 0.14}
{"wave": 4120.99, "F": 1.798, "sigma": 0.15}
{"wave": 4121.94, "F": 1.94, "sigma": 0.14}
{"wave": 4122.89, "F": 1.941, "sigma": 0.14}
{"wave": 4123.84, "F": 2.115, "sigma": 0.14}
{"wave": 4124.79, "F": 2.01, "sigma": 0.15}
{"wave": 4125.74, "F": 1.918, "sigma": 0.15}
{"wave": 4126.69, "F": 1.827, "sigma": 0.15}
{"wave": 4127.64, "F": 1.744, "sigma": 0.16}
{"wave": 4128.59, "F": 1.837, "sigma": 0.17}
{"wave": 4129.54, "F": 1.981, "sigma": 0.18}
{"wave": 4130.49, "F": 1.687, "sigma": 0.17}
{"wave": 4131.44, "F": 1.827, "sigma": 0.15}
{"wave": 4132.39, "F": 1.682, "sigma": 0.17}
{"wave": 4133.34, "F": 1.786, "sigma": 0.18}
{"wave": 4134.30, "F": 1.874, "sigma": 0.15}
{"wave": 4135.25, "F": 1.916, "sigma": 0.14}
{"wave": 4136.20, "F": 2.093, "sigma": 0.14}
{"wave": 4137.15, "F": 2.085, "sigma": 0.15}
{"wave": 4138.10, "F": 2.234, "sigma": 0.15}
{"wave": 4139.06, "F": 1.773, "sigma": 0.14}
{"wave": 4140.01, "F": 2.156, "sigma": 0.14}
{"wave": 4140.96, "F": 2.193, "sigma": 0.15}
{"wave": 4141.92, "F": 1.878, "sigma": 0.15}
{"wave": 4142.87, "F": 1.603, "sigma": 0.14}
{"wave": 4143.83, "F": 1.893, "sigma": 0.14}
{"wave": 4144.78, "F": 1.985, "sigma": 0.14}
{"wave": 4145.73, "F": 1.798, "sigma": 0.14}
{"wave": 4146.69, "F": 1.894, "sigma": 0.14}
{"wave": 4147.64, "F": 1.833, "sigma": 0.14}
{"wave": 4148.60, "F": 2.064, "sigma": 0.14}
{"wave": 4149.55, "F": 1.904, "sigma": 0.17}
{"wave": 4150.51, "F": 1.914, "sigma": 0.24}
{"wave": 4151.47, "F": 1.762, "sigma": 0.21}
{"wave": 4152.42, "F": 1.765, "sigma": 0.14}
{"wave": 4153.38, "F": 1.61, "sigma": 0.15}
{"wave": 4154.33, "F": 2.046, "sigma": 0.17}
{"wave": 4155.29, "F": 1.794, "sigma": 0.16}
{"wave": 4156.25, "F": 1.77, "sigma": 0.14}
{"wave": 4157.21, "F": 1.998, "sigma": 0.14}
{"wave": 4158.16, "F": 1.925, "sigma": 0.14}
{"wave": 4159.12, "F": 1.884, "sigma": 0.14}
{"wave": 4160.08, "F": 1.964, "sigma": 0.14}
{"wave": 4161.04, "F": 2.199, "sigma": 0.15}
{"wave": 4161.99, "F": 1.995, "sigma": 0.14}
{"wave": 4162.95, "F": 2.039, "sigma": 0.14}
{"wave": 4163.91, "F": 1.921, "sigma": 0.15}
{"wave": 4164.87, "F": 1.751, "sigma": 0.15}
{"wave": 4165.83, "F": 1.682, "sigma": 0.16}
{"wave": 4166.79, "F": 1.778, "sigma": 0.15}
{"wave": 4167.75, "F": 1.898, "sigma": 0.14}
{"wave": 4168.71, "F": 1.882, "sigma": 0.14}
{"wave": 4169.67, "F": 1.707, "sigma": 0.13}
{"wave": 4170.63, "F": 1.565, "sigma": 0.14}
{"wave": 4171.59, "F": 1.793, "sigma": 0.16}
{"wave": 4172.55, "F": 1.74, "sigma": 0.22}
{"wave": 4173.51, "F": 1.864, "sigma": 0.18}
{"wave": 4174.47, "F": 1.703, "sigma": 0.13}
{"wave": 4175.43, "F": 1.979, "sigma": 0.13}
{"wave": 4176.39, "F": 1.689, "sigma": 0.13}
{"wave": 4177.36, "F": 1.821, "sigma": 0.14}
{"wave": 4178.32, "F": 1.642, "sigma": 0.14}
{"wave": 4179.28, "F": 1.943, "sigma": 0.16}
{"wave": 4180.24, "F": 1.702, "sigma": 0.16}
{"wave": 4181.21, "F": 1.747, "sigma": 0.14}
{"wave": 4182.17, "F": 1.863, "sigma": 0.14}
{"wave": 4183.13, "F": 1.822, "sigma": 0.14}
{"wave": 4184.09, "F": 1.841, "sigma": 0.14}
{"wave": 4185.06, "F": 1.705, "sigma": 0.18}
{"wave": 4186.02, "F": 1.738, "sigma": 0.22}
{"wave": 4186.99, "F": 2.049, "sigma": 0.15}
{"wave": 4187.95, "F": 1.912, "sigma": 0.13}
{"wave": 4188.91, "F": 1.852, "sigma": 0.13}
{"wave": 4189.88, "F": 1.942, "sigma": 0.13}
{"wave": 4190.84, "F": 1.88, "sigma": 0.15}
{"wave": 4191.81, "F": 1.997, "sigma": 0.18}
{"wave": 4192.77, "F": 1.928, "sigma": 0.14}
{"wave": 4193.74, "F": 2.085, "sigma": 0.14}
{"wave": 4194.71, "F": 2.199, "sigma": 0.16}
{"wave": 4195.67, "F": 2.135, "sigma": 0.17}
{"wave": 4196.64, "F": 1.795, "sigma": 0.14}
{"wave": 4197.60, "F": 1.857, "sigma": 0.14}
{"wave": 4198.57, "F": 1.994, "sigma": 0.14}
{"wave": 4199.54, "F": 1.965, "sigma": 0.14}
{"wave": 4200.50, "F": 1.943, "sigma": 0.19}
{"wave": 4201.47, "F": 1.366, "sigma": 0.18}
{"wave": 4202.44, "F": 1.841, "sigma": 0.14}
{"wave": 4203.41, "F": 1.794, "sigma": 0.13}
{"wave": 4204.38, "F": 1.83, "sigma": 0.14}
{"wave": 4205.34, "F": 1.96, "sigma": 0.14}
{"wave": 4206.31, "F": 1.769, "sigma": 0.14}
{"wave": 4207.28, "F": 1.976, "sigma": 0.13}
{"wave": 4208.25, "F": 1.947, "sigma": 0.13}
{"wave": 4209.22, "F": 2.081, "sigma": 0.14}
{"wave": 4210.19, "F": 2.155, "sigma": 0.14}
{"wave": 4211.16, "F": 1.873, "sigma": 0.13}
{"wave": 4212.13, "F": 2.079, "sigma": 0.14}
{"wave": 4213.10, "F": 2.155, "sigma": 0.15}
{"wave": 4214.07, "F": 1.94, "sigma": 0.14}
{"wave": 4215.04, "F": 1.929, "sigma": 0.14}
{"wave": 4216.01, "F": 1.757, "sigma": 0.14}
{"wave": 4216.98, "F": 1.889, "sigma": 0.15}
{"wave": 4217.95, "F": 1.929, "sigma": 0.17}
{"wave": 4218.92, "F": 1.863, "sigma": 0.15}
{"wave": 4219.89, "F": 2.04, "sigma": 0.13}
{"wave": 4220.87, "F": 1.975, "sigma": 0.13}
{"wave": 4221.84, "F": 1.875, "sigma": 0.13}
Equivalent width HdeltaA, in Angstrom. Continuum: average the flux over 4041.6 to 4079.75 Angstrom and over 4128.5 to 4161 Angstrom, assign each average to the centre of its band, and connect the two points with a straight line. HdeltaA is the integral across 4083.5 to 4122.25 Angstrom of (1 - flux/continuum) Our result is 7.6 Angstrom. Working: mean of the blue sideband 1.84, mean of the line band 1.5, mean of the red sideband 1.9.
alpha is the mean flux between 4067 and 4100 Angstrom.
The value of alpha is 1.7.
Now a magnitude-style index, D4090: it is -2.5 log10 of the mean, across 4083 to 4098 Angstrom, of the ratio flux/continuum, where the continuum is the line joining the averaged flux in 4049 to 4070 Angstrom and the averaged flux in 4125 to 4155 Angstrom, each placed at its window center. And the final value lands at 0.16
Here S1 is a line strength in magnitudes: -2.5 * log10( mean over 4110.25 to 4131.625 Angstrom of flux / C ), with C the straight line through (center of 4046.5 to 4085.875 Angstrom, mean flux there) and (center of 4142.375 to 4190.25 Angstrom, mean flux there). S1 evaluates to 0.08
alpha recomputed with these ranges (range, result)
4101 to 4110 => 1.33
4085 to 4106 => 1.44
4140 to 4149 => 1.92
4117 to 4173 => 1.87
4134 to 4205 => 1.88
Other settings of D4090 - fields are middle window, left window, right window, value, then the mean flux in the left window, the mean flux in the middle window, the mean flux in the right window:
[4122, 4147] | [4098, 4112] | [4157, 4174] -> -0.21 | 1.3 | 1.91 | 1.86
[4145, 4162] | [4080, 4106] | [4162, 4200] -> -0.08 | 1.55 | 1.89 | 1.86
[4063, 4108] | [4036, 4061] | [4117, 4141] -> 0.16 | 1.9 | 1.64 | 1.88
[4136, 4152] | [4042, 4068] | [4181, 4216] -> -0.03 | 1.86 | 1.94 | 1.91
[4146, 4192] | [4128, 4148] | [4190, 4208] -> 0.03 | 1.91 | 1.85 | 1.91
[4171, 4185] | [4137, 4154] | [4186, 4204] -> 0.07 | 1.91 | 1.79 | 1.91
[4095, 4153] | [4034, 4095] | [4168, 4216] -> 0.11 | 1.84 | 1.68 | 1.88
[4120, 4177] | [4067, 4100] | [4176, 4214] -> -0.04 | 1.7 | 1.88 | 1.89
